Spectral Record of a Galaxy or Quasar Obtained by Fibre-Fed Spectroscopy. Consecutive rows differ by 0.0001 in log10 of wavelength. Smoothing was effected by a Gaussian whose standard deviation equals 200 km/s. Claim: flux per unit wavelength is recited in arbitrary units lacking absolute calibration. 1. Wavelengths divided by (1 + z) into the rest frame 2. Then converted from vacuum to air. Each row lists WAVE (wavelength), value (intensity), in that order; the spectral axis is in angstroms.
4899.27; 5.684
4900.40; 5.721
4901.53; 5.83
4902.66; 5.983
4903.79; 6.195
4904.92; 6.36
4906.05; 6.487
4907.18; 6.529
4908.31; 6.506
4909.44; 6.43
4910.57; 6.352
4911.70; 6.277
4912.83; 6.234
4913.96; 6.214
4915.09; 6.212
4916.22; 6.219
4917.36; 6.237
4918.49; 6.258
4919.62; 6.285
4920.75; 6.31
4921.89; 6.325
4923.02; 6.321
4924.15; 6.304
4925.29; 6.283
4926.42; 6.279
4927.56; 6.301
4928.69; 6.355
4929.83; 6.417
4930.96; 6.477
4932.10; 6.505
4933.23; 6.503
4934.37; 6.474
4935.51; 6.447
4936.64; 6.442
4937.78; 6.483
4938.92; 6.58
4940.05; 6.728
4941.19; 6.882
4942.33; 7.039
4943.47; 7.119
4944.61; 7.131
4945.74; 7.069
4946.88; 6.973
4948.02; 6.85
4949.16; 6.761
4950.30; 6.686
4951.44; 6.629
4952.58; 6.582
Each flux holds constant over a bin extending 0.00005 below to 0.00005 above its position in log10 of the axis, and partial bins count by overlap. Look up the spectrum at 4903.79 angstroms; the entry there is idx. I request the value 6.195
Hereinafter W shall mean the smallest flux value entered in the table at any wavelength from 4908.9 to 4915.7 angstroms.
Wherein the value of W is 6.212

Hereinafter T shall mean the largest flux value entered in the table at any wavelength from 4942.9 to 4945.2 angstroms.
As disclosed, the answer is 7.131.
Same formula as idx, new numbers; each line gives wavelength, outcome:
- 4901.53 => 5.83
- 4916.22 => 6.219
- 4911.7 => 6.277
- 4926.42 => 6.279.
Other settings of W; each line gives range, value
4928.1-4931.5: 6.355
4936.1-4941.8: 6.442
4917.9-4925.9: 6.258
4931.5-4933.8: 6.503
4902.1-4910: 5.983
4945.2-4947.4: 6.973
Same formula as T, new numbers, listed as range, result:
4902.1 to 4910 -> 6.529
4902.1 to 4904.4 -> 6.195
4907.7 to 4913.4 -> 6.506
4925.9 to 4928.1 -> 6.301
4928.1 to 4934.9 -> 6.505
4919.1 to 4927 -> 6.325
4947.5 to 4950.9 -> 6.85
